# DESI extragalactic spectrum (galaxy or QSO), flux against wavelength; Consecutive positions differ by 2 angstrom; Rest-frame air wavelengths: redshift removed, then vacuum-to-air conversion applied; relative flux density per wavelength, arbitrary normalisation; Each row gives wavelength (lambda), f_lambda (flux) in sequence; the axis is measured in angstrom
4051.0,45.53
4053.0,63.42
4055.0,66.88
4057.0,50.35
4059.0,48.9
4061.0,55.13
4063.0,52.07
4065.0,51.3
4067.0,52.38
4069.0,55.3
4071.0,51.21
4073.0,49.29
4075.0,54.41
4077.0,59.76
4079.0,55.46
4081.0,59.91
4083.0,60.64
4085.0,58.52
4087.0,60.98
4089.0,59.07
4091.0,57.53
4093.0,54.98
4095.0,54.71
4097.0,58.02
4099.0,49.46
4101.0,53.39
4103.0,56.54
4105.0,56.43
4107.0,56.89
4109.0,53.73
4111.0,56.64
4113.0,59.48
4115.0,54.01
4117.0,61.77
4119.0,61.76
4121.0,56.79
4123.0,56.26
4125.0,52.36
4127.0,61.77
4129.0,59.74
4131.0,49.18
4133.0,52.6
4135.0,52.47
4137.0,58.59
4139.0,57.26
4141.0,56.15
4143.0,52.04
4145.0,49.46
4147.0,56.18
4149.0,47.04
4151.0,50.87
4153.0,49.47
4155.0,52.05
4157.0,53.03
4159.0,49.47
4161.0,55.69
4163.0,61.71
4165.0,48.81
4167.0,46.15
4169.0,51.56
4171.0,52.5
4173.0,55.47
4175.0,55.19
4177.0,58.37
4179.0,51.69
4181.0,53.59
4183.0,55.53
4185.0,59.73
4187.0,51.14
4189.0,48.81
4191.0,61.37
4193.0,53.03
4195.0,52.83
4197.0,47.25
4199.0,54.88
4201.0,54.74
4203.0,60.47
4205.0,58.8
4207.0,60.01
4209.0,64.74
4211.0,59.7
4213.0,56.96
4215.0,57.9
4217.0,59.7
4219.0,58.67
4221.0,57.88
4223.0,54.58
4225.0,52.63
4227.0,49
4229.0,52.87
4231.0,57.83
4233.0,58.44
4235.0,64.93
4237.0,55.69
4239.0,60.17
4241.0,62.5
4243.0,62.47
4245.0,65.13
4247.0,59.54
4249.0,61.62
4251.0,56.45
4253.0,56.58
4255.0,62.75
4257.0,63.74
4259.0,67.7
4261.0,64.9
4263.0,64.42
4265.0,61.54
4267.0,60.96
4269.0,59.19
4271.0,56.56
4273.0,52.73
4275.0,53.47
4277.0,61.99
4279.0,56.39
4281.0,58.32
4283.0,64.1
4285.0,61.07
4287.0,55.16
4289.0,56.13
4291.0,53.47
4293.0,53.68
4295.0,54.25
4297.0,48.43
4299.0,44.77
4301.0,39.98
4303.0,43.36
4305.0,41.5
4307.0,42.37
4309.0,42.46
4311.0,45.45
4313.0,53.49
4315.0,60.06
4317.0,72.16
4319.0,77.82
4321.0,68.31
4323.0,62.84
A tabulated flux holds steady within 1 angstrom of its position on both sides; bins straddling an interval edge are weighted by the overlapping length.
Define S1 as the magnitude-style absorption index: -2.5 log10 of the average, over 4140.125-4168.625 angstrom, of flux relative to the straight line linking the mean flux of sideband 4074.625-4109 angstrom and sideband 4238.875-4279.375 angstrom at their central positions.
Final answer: 0.123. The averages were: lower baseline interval 56.8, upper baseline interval 60.6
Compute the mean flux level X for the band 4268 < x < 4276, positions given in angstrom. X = 55.5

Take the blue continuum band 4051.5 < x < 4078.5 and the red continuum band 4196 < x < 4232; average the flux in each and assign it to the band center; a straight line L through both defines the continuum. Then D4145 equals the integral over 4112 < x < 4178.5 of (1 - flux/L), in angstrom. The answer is 1.5 angstrom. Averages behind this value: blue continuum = 54.5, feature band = 54.4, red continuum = 56.6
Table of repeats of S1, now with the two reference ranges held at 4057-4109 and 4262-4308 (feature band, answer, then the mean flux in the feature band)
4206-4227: -0.065 mag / 57.8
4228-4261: -0.120 mag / 60.7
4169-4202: 0.011 mag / 54.1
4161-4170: 0.046 mag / 52.5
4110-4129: -0.058 mag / 58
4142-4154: 0.082 mag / 50.8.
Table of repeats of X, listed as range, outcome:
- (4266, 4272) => 58.9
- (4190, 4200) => 53.9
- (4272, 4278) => 56.1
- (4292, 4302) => 48.2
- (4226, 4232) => 53.2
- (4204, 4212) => 60.8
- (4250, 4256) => 58.6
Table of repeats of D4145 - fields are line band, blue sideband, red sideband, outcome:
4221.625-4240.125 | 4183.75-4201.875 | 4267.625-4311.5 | -1.10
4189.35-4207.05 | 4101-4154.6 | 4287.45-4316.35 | -0.95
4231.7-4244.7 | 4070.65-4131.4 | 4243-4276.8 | -0.19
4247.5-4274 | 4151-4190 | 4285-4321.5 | -3.84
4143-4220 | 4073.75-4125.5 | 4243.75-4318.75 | 2.84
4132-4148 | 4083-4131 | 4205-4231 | 0.74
